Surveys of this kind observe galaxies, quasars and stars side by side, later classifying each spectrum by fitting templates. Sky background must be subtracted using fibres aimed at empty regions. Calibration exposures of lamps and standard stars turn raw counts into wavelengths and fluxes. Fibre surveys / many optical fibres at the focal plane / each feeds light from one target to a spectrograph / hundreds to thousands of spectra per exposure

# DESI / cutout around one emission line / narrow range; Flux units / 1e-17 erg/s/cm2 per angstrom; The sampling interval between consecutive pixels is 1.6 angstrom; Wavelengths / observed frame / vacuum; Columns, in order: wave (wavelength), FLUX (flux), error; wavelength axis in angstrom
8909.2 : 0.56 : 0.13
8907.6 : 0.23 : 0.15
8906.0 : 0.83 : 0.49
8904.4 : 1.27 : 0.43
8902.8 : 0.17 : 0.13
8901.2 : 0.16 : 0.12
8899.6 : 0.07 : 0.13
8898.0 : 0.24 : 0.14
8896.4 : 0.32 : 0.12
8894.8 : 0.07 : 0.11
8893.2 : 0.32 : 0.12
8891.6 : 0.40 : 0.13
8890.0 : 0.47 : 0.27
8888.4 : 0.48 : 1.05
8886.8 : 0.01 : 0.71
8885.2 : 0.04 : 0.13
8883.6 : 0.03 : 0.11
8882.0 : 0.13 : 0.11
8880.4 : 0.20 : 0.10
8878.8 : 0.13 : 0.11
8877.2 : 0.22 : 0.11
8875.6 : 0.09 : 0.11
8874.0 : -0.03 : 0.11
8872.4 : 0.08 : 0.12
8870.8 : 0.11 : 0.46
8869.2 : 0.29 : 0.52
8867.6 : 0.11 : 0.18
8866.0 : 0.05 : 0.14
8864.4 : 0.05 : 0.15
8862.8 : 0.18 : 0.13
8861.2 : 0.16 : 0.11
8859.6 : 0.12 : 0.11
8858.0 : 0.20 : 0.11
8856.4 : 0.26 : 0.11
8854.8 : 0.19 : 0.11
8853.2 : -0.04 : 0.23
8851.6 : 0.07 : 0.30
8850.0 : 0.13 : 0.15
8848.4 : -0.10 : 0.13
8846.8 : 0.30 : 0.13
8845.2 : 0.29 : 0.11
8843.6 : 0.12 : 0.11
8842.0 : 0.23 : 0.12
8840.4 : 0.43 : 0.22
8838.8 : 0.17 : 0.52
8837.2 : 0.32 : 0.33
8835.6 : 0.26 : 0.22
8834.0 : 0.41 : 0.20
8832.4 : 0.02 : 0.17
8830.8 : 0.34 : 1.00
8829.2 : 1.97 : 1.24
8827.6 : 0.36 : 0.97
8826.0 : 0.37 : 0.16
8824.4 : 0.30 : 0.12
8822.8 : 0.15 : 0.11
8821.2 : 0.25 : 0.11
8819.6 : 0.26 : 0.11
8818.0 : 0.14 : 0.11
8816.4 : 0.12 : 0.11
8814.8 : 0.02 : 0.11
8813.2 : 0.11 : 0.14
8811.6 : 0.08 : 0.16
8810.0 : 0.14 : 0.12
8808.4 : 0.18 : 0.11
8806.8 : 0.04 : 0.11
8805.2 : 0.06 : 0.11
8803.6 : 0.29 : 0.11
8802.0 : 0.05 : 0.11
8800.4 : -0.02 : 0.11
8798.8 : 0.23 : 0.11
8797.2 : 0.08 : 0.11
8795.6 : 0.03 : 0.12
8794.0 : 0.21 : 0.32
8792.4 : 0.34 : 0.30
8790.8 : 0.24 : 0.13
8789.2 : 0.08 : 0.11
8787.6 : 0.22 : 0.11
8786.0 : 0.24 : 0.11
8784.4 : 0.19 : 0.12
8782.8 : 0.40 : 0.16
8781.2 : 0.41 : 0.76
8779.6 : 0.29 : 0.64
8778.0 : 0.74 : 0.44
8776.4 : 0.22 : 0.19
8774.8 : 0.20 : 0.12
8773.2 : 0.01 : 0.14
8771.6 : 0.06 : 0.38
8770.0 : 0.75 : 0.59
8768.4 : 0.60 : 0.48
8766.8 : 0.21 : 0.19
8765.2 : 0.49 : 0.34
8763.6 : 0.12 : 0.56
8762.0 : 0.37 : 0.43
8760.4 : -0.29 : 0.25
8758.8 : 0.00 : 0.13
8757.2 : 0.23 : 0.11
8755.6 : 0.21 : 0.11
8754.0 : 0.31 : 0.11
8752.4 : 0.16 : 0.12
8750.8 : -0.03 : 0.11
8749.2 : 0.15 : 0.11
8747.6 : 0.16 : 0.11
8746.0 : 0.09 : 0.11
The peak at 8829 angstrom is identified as Hgamma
